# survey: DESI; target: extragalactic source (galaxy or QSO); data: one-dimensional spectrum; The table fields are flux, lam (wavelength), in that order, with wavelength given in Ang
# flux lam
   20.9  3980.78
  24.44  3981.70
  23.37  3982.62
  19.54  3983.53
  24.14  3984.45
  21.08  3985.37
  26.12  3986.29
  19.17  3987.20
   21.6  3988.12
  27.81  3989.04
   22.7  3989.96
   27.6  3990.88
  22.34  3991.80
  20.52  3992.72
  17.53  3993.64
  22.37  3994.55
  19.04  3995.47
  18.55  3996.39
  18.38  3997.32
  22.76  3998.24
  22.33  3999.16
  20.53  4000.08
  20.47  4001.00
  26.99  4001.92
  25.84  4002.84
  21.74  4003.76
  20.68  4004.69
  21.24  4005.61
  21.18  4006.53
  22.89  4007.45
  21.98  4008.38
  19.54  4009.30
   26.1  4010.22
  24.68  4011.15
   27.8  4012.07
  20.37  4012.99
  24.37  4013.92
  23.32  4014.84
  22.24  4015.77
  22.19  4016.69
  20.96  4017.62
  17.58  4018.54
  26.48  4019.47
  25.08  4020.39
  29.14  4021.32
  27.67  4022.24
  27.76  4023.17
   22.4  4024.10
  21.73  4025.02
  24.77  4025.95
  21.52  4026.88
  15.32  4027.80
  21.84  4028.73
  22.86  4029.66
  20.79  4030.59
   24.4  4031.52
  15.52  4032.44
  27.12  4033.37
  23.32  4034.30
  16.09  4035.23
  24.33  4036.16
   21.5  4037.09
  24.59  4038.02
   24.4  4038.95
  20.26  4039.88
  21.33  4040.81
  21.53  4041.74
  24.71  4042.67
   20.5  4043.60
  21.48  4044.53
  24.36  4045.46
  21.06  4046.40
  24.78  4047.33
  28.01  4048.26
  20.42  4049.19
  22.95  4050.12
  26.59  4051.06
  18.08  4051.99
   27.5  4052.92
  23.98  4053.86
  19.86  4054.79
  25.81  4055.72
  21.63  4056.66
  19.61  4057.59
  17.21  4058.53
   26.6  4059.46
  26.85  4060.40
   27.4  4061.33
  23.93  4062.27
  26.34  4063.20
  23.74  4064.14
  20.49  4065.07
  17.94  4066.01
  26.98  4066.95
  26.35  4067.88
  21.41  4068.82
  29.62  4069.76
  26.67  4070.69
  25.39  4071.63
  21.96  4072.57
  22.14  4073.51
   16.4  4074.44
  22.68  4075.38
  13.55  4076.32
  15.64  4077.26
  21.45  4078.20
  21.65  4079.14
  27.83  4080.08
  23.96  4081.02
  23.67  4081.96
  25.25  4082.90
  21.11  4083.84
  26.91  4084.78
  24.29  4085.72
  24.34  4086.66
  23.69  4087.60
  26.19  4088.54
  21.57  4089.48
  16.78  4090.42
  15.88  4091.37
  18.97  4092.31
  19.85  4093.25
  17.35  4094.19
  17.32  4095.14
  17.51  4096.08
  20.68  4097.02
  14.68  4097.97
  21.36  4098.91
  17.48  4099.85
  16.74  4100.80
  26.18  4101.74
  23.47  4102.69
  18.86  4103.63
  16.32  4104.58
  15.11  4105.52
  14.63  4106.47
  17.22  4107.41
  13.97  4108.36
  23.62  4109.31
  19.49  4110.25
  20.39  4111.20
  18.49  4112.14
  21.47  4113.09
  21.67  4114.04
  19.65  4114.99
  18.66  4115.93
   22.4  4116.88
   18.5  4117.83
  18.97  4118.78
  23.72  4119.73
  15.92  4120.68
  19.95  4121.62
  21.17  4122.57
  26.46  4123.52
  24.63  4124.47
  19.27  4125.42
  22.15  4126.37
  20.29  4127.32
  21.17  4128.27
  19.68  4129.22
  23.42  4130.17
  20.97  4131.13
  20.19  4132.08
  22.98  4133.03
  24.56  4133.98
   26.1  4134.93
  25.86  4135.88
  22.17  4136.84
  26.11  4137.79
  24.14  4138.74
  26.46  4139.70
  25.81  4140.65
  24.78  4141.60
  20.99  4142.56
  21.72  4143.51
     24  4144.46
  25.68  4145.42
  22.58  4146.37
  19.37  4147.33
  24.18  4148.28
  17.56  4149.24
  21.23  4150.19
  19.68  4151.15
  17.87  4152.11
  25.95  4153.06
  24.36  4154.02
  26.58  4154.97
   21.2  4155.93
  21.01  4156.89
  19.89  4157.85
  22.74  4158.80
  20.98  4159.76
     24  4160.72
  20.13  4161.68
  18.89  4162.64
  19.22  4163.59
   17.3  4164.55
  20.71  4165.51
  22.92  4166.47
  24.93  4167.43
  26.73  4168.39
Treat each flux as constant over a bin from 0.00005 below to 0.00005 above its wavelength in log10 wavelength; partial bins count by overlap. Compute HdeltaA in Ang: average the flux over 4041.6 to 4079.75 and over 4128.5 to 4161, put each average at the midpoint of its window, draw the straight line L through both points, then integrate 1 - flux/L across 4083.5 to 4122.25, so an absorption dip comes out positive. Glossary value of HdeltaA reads 5.1 Ang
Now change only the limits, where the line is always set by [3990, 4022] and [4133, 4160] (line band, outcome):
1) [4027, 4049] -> 0.5 Ang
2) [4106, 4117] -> 1.8 Ang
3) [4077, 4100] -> 1.7 Ang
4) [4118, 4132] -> 1.1 Ang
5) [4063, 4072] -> -0.7 Ang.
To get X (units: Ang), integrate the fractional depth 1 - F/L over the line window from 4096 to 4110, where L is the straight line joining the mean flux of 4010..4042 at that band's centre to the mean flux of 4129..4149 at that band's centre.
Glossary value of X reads 2.8 Ang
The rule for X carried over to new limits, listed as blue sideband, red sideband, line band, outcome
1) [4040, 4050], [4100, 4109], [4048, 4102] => -4.5 Ang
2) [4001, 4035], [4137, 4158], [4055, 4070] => -0.5 Ang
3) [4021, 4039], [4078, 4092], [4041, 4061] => -0.2 Ang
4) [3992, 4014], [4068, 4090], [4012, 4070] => -1.6 Ang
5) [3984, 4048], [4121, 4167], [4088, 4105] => 2.3 Ang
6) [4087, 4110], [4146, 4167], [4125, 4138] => -1.4 Ang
